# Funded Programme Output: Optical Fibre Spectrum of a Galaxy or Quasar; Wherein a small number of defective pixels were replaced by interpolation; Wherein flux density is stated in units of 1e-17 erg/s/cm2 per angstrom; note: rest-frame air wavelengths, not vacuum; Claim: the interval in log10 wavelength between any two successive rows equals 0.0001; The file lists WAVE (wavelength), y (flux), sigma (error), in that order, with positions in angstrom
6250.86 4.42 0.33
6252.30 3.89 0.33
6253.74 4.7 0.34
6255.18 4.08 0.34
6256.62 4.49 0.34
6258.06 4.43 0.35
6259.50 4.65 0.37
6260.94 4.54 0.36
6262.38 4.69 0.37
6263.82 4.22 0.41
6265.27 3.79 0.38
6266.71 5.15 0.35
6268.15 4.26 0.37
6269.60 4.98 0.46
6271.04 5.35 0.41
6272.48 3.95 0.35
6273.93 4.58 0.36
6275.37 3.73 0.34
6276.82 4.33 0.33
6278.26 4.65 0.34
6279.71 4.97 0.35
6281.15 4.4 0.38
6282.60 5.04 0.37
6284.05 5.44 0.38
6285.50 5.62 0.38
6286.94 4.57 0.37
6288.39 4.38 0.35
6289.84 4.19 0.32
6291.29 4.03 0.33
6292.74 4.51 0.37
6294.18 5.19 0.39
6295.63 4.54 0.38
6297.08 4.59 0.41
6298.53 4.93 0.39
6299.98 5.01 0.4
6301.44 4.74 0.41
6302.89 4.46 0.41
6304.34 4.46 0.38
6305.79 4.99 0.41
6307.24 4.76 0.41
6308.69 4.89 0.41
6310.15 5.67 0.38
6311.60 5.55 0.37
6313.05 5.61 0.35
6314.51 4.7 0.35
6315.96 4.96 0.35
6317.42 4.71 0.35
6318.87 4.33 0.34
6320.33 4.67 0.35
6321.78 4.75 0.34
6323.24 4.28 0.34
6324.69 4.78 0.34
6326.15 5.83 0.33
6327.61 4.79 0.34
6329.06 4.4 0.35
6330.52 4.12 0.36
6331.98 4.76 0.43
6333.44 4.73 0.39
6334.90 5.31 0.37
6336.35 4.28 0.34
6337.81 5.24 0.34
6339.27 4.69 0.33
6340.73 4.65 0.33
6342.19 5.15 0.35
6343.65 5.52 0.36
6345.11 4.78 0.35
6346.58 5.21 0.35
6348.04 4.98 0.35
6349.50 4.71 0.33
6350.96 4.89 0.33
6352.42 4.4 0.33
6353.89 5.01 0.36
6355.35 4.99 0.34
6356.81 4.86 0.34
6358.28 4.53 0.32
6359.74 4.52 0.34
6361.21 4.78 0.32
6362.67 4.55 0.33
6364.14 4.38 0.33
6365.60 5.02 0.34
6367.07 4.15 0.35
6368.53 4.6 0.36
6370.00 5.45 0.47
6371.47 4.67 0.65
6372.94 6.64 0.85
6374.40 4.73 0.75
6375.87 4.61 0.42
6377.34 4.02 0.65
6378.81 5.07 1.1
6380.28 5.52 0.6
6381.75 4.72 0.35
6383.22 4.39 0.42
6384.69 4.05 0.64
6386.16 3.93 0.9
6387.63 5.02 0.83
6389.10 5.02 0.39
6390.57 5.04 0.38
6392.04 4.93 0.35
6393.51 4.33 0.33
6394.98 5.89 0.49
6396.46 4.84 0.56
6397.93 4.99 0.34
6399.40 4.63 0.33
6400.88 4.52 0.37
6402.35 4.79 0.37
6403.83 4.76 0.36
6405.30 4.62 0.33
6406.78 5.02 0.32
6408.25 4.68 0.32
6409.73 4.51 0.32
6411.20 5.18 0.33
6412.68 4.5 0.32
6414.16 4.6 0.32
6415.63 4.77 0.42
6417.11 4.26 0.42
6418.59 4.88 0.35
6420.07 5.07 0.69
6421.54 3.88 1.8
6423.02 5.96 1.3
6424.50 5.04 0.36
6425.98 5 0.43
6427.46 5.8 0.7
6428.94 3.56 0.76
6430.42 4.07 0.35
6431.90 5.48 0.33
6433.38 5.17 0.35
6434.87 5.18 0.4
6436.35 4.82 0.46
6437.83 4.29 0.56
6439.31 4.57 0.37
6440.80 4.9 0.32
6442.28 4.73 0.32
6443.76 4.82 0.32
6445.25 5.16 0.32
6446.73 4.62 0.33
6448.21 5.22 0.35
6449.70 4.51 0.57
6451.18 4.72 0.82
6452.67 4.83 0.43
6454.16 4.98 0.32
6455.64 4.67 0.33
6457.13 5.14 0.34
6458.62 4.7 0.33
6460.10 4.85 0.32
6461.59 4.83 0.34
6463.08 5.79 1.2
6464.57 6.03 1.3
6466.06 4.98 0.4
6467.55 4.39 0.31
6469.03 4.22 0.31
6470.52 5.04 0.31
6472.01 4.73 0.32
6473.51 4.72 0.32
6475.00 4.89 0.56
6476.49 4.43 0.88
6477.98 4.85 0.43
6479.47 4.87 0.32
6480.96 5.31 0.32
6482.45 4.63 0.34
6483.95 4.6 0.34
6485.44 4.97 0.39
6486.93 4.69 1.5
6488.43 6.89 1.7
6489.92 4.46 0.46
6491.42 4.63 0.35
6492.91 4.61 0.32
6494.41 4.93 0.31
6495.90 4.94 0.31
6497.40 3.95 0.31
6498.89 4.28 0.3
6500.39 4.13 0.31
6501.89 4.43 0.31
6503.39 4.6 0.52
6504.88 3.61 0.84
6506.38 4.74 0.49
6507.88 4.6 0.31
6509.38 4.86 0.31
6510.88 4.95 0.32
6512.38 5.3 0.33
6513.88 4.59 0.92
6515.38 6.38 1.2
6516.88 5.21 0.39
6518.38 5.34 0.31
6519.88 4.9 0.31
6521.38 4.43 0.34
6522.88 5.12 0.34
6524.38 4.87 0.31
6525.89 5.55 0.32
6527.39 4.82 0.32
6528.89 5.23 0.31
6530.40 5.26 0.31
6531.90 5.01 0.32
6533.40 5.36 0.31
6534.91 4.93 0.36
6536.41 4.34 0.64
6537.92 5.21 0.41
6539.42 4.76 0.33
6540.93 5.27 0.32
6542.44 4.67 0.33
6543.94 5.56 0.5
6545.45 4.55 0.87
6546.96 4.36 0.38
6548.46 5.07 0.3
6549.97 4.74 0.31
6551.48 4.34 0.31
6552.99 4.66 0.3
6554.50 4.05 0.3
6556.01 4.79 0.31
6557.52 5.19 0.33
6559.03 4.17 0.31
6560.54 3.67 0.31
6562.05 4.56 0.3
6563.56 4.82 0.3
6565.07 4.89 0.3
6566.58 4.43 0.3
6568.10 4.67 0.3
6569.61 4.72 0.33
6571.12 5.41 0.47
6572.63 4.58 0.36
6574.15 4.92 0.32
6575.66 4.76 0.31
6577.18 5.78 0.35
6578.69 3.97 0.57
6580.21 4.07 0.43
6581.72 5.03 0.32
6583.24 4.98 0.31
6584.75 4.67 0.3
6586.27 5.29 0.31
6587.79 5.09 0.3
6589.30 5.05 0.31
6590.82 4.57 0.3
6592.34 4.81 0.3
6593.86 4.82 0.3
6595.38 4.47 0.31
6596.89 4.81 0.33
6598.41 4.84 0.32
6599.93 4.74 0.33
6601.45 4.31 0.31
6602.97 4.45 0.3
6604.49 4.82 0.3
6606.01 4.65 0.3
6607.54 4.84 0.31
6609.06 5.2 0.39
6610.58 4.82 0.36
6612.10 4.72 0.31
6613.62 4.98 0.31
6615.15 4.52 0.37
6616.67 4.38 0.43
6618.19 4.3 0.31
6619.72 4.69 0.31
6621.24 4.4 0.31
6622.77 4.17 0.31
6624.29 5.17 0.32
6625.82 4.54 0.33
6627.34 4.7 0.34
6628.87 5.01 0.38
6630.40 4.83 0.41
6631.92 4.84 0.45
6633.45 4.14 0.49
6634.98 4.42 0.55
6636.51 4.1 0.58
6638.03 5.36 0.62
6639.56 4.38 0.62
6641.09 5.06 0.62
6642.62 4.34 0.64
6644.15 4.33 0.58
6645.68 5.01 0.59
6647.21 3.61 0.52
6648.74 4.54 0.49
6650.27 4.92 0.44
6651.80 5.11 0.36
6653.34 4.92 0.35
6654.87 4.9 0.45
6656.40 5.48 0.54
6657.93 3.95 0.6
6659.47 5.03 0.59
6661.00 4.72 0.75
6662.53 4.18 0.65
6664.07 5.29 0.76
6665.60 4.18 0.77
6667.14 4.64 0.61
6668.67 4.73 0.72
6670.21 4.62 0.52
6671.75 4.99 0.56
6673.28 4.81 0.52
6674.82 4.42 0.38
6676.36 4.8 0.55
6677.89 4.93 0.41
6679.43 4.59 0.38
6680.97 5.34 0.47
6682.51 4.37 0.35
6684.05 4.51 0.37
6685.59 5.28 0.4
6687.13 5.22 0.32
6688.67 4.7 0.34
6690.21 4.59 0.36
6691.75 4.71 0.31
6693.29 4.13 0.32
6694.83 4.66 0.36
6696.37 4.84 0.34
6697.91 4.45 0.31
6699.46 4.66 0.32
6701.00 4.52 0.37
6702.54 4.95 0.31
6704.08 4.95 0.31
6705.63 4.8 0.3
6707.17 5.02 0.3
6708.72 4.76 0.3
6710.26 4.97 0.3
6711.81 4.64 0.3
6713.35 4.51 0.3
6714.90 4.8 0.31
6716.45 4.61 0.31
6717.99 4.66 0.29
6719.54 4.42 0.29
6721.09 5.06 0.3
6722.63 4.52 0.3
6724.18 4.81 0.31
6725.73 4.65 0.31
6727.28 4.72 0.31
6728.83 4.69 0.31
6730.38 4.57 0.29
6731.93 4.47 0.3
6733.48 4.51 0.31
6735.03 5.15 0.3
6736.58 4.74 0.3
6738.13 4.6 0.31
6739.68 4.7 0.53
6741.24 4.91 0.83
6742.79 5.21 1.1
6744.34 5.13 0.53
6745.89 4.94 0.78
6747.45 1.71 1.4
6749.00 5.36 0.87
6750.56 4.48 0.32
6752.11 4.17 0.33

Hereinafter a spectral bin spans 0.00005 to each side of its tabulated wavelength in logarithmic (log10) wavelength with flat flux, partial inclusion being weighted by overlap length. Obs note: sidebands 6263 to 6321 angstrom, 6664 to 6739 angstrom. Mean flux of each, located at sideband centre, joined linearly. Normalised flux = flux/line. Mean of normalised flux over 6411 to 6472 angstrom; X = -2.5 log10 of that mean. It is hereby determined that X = -0.03 mag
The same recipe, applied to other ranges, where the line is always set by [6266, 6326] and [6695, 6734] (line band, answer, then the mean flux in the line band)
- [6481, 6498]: -0.031 mag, 4.87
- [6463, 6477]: -0.034 mag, 4.89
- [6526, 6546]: -0.065 mag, 5.02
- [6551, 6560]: 0.049 mag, 4.52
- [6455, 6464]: -0.062 mag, 5.02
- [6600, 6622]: 0.015 mag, 4.65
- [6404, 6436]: -0.018 mag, 4.82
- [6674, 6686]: -0.013 mag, 4.76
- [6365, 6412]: -0.017 mag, 4.82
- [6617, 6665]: 0.013 mag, 4.66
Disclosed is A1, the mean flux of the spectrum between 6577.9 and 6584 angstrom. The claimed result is 4.53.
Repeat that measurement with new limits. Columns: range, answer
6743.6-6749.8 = 4.28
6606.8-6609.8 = 5.02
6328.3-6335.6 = 4.66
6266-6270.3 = 4.79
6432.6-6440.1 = 4.81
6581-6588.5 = 5.01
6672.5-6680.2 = 4.71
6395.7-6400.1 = 4.82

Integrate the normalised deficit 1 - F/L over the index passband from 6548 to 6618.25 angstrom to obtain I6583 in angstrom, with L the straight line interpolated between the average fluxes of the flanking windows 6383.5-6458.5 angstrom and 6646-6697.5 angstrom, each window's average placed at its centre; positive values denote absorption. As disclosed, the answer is 0.5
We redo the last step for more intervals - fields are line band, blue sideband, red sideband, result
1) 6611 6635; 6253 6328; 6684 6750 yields 0.39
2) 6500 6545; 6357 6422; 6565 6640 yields -1.94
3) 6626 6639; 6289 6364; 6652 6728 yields 0.23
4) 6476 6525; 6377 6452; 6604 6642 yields -0.82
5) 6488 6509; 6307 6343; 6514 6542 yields 1.92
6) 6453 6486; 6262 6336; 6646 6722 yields -1.13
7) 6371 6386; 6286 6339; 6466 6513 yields -0.18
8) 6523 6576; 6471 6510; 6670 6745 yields -1.03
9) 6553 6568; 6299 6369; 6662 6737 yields 0.74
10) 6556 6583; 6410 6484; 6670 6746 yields 0.61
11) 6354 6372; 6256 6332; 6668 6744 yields -0.03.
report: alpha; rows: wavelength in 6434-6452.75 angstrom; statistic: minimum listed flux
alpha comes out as 4.29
